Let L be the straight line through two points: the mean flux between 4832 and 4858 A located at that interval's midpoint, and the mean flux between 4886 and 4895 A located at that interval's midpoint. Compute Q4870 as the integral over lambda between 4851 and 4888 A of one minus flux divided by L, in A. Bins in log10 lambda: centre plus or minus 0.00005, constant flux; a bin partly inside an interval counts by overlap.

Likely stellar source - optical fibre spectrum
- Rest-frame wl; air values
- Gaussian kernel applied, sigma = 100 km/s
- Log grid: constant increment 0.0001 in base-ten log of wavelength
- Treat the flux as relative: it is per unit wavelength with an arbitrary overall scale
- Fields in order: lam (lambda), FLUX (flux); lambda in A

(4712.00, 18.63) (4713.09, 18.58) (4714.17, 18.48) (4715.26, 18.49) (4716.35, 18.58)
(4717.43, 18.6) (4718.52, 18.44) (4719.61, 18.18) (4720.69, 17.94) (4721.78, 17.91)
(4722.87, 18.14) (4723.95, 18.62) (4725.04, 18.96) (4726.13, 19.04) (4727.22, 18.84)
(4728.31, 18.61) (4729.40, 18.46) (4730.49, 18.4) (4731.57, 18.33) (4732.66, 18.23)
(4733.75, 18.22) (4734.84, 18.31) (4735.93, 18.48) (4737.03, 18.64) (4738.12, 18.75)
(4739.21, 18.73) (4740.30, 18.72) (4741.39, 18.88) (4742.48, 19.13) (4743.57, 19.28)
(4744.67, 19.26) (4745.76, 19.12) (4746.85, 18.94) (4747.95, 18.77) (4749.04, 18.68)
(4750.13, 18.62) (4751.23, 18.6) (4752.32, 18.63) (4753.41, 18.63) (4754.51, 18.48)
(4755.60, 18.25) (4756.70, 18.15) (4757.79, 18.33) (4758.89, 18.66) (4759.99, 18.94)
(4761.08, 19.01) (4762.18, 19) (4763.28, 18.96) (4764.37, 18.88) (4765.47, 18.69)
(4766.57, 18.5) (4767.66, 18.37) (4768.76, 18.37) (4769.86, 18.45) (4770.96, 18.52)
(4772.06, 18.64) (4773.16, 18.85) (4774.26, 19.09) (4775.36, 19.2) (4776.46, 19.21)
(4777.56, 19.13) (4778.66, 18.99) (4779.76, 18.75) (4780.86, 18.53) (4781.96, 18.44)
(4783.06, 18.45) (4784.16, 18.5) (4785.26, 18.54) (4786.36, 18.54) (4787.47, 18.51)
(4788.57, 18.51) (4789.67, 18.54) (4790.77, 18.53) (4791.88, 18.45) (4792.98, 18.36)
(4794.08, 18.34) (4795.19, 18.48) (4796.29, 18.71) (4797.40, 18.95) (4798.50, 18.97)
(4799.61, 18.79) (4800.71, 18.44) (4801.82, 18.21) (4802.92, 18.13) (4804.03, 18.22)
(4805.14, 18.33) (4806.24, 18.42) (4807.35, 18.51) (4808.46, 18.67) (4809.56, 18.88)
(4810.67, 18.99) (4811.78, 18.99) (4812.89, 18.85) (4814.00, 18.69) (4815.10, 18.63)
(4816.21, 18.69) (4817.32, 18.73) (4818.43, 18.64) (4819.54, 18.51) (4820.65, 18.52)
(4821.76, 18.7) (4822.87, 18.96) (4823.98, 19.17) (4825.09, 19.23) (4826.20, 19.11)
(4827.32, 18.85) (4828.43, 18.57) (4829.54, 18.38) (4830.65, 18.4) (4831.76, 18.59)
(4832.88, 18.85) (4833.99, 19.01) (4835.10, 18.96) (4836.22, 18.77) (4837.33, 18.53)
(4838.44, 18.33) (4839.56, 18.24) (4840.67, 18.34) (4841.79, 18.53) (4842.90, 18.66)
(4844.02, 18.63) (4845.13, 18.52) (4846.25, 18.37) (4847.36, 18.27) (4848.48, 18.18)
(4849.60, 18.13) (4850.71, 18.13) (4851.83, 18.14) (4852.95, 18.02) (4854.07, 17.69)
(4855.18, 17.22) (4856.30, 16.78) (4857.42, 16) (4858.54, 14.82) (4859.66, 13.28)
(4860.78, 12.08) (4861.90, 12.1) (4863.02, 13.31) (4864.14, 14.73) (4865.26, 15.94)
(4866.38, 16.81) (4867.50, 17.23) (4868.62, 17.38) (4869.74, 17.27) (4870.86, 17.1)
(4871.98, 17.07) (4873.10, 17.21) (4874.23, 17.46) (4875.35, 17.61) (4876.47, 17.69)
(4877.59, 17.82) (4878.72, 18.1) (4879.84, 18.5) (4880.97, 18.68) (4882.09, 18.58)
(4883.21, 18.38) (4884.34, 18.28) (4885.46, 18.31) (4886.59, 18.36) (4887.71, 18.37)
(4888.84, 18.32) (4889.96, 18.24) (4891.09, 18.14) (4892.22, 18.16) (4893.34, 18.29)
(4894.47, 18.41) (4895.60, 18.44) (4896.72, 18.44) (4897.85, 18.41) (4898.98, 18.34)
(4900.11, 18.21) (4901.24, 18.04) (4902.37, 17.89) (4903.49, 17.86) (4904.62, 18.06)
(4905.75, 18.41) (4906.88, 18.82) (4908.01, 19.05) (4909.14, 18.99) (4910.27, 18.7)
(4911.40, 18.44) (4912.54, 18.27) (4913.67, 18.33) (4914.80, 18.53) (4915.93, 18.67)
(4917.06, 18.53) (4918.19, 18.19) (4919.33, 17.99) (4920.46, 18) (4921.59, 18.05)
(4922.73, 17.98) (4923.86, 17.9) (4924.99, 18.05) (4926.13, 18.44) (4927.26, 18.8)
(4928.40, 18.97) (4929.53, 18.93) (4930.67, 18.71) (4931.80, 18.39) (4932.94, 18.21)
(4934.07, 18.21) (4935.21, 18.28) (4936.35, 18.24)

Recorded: 2.8 A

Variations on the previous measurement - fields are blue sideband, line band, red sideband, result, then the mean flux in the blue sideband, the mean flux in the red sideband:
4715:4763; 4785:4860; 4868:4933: 0.2 A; 18.6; 18.2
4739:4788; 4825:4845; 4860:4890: -1.1 A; 18.7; 17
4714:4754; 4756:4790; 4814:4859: -0.3 A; 18.6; 18.3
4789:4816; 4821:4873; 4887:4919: 2.8 A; 18.6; 18.4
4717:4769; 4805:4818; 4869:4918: -0.2 A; 18.6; 18.2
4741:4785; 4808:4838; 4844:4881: -2.0 A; 18.7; 16.8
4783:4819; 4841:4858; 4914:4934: 0.5 A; 18.6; 18.4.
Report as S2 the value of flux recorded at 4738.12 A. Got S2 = 18.75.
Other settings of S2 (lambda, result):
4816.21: 18.69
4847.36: 18.27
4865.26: 15.94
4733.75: 18.22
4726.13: 19.04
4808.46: 18.67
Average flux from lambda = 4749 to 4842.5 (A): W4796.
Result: 18.7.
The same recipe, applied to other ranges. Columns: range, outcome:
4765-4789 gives 18.7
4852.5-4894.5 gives 17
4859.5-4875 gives 15.7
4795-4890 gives 17.9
